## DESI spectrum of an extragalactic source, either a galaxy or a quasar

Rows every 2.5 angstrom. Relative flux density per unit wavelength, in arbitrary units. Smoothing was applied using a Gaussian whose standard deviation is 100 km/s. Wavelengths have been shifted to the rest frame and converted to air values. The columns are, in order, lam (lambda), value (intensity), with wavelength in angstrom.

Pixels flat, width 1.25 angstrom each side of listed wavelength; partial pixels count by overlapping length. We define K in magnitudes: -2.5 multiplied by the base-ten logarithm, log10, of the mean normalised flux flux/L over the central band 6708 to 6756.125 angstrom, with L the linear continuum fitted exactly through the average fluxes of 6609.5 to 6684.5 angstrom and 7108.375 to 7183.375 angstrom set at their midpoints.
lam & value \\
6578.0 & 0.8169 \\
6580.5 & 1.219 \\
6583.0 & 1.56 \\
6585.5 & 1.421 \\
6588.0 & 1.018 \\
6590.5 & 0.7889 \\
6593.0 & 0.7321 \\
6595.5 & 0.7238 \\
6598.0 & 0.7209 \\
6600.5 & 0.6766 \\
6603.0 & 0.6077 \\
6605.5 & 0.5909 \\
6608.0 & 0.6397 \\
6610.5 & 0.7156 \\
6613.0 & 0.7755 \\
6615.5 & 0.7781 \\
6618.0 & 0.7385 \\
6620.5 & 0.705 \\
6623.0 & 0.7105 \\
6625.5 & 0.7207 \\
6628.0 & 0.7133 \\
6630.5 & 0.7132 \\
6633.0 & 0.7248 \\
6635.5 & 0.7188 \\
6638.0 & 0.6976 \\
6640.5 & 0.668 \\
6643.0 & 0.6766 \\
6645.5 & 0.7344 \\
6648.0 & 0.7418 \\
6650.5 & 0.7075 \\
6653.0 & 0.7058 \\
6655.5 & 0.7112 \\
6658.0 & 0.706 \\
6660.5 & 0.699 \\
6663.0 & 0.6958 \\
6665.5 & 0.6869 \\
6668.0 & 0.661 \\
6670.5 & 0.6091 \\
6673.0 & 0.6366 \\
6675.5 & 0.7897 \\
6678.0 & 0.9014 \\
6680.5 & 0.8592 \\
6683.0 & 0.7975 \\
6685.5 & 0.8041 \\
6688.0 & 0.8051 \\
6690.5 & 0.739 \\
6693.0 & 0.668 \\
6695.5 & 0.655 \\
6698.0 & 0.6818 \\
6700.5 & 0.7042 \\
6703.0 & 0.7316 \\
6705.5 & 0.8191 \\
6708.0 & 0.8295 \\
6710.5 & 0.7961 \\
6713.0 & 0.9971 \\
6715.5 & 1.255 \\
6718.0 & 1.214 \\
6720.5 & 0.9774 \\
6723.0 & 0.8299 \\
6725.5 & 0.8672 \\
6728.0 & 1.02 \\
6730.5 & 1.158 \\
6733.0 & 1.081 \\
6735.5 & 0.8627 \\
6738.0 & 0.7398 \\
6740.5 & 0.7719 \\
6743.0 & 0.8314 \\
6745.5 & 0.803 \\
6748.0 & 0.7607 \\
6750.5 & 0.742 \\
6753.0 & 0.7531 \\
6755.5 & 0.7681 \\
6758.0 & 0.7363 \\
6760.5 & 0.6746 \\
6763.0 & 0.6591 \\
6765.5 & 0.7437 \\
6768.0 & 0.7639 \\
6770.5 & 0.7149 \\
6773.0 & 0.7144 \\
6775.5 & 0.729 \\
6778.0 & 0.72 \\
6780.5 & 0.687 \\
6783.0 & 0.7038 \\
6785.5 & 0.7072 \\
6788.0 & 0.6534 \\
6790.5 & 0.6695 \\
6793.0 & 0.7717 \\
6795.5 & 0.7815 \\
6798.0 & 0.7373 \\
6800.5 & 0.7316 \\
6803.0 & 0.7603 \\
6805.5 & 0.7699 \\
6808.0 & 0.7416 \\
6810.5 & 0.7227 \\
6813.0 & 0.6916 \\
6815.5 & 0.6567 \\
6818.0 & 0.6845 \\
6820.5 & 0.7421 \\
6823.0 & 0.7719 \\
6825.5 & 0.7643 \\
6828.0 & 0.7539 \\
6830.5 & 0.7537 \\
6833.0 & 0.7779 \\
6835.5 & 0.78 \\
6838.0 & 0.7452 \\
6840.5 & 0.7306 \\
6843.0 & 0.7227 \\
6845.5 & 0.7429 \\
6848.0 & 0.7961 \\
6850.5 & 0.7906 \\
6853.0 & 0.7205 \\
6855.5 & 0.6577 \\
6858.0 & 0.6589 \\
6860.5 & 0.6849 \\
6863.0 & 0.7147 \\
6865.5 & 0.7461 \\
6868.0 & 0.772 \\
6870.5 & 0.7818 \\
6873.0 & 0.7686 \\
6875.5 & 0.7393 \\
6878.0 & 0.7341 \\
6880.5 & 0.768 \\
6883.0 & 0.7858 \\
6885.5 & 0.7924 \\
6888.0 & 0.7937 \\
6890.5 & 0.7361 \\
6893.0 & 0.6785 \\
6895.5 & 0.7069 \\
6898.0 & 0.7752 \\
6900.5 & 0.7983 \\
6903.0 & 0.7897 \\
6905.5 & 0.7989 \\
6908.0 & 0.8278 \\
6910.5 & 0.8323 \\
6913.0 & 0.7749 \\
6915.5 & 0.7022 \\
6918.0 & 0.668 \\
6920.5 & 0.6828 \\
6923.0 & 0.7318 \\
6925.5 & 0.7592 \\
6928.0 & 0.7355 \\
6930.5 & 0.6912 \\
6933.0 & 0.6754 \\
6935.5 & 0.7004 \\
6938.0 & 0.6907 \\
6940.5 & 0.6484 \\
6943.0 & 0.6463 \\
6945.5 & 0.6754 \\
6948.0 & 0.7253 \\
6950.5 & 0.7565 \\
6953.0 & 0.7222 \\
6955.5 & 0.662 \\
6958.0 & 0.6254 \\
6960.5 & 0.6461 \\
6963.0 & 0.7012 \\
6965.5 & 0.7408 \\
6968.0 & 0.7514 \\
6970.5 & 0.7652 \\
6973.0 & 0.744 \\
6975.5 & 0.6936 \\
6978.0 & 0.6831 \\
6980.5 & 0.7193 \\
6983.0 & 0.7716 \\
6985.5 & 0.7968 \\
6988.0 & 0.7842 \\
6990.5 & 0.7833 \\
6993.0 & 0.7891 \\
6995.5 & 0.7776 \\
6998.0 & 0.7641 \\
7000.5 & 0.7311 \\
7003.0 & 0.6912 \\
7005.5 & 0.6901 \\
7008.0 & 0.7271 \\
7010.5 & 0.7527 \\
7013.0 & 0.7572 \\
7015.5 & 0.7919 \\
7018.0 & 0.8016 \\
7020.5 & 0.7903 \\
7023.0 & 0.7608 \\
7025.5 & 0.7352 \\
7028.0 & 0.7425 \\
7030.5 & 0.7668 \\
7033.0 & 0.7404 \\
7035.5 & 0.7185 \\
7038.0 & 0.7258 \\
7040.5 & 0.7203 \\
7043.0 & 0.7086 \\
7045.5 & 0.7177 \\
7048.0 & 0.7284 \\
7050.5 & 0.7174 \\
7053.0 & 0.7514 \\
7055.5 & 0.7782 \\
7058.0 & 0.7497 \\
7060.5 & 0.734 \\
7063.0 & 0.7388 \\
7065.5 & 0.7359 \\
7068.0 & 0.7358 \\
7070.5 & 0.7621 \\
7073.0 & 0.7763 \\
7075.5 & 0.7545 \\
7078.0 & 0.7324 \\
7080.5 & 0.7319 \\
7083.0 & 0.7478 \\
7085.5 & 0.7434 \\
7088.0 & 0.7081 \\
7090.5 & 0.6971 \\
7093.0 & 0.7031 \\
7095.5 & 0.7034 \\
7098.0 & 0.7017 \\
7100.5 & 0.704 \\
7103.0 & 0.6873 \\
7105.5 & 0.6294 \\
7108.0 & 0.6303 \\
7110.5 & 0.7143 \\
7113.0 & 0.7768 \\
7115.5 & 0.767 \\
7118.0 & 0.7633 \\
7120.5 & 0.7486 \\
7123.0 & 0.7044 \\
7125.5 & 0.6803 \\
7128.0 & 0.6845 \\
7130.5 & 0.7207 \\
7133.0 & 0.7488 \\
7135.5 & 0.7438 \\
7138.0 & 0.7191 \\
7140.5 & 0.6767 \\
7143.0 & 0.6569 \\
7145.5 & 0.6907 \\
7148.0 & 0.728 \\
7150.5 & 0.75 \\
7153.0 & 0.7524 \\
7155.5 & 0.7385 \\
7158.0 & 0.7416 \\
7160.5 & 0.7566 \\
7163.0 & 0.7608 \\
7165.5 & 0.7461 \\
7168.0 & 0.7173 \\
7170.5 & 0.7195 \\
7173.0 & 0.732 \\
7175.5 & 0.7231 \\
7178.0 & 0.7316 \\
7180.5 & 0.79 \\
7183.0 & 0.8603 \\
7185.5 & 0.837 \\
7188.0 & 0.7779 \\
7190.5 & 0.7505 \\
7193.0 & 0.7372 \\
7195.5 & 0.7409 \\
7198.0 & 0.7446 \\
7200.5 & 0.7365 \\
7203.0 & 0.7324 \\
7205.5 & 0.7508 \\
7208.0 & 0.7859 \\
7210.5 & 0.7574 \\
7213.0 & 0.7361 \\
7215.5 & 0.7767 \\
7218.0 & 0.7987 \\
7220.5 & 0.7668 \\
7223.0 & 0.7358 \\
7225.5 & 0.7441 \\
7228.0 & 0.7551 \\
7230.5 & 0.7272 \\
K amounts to -0.243 mag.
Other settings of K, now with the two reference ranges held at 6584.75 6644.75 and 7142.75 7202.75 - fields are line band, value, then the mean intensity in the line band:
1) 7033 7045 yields 0.039 mag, 0.721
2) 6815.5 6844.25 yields 0.002 mag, 0.744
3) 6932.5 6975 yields 0.071 mag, 0.699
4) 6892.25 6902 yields 0.002 mag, 0.744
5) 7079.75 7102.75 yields 0.049 mag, 0.714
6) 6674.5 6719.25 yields -0.127 mag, 0.836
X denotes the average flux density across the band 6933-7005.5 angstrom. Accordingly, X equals 0.72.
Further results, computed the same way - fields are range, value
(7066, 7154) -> 0.719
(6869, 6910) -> 0.768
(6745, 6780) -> 0.732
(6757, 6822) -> 0.718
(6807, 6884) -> 0.739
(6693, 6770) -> 0.837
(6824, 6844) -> 0.754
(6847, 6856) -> 0.747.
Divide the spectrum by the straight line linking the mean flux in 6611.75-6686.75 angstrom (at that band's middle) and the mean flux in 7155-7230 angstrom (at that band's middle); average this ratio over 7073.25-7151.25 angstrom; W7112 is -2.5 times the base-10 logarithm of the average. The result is 0.054 mag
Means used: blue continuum 0.726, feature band 0.715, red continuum 0.756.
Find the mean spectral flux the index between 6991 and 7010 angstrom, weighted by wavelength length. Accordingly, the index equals 0.741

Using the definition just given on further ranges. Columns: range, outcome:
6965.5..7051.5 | 0.745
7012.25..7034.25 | 0.765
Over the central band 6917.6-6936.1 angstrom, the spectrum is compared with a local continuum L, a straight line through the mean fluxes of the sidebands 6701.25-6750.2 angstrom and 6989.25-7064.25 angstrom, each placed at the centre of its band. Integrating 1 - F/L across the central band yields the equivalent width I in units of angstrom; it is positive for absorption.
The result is 2.1 angstrom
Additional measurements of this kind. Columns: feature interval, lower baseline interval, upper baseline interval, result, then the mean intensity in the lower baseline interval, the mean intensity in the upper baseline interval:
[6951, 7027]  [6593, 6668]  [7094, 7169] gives -2.6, 0.703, 0.718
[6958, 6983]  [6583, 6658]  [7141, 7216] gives 1.2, 0.757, 0.748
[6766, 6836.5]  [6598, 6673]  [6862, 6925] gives 0.4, 0.697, 0.756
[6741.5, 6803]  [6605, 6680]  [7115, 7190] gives -1.2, 0.712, 0.739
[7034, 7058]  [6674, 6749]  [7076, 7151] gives 0.2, 0.858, 0.713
